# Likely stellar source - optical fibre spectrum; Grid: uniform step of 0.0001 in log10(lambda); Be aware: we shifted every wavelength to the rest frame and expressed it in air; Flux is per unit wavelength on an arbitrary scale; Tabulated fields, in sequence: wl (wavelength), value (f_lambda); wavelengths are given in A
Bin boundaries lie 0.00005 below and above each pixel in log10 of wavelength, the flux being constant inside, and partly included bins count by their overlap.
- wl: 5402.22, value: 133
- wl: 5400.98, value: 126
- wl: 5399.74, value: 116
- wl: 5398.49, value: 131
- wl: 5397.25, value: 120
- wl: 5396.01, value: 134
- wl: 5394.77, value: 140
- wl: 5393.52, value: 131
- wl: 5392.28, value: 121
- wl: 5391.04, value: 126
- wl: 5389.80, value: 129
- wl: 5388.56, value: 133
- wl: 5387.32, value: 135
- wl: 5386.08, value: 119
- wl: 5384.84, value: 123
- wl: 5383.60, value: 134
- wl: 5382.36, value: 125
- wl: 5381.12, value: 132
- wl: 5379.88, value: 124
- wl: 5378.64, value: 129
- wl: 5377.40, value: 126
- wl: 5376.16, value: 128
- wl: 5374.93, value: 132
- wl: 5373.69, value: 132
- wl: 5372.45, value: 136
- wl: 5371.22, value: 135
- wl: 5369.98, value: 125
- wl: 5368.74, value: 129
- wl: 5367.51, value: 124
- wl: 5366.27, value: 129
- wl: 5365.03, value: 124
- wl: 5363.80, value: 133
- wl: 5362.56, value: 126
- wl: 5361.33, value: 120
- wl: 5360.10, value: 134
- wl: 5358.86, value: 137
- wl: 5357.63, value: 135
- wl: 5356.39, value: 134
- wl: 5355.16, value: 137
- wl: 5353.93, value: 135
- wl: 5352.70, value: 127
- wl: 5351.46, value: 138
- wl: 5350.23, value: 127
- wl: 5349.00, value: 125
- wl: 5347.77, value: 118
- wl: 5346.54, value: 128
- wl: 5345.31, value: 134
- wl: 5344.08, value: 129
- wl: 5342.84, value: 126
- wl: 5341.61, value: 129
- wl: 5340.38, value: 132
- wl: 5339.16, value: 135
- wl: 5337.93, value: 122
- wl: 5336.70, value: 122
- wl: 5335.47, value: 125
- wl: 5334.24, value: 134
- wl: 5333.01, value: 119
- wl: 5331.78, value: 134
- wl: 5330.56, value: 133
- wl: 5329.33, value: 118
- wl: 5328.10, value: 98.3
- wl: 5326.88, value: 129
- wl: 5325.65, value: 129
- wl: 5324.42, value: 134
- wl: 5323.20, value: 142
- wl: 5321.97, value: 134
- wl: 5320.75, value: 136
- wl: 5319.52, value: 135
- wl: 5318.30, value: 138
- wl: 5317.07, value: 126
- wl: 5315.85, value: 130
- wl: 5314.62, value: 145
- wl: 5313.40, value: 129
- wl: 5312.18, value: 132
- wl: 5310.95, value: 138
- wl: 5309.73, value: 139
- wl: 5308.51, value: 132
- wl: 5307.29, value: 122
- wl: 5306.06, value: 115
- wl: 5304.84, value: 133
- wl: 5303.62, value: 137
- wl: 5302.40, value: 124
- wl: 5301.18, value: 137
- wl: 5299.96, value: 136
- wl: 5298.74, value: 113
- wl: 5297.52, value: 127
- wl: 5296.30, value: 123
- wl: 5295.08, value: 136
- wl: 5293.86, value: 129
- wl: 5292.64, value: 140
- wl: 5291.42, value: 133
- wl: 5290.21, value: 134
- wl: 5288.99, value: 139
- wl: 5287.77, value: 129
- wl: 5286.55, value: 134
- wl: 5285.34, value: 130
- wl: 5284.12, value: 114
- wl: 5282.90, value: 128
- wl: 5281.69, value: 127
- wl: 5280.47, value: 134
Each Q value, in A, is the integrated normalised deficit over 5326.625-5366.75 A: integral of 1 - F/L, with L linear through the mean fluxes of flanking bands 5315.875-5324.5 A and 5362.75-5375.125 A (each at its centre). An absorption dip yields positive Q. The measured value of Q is 1.2 A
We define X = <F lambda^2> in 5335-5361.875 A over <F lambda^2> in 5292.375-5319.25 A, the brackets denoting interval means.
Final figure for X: 1.0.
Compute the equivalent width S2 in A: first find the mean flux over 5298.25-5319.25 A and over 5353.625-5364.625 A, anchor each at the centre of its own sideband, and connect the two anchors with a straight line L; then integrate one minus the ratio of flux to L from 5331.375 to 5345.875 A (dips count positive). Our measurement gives 0.38 A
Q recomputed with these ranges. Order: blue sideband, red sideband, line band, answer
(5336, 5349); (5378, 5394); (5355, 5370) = -0.26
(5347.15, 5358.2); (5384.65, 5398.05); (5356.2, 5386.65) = 0.16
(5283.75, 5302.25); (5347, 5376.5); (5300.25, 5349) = 0.25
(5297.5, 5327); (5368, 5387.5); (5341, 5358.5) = -0.02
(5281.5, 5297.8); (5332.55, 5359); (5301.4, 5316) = -0.17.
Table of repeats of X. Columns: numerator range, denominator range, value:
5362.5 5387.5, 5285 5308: 1.02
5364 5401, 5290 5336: 1.01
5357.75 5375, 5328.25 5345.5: 1.03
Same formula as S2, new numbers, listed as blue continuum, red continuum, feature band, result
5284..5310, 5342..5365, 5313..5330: 0.0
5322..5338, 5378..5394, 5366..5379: -0.2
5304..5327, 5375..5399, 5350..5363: -0.2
